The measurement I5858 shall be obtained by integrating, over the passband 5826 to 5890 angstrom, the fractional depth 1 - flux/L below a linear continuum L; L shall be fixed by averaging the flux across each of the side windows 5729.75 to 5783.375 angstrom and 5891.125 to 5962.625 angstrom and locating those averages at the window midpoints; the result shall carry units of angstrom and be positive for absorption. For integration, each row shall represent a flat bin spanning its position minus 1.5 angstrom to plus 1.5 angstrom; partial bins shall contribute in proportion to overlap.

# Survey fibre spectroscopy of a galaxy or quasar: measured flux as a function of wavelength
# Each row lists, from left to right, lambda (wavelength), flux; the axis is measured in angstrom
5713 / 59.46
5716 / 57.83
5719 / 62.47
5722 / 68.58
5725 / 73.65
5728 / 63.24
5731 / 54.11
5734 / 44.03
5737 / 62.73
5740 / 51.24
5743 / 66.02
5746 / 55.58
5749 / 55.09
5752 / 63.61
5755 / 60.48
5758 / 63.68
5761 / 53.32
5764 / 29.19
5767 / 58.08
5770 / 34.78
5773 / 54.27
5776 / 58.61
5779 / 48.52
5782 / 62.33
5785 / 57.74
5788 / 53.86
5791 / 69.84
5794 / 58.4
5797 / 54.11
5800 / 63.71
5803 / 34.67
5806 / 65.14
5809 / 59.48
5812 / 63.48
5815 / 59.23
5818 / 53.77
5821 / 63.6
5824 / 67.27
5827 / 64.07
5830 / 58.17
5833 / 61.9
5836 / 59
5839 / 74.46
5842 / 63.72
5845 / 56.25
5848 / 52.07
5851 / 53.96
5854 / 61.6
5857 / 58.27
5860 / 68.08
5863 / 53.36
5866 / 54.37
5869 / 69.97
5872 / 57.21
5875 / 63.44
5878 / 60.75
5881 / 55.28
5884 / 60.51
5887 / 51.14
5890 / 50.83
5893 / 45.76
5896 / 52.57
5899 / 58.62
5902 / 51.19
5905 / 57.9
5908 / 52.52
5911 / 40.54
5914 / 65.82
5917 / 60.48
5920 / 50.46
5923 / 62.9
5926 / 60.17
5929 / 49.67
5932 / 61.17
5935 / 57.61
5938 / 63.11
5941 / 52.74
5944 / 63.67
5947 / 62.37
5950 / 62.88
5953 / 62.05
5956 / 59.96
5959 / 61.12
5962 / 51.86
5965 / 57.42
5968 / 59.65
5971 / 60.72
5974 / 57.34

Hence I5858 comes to -4.3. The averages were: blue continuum 54.2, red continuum 57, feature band 59.6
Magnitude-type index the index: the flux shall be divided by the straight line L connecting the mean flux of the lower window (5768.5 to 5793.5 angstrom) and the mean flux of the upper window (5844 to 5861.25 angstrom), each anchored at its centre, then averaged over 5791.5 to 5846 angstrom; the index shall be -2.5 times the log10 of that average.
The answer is -0.06 mag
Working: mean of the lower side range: 55.1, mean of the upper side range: 58.3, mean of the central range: 60.2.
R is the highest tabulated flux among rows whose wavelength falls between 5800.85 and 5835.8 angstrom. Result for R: 67.27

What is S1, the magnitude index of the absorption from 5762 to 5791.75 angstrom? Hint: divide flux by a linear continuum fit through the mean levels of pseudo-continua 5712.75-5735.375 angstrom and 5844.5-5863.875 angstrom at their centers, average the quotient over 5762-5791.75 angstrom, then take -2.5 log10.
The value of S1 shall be 0.139 mag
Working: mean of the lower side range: 60.6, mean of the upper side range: 57.9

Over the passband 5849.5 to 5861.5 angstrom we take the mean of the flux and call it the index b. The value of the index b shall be 60.5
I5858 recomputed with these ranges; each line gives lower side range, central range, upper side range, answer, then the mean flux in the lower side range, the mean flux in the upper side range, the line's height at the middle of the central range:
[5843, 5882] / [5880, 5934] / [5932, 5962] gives 4.3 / 58.9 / 60.2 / 59.6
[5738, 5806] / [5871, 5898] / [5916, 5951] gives 1.1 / 55.2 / 58.9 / 57.7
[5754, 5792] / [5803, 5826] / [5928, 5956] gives -1.9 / 53.9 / 59.7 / 55.3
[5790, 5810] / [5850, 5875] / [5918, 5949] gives -0.8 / 57.6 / 58.5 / 58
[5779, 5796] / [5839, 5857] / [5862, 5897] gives -0.5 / 59.2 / 56.4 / 57.3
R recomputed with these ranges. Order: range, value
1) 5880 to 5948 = 65.82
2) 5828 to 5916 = 74.46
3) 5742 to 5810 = 69.84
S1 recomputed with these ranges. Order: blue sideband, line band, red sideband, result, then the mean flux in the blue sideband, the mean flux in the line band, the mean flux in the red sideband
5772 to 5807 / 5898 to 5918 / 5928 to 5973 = 0.07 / 56.7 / 55.1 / 59.2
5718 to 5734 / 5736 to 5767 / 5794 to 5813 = 0.09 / 62.6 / 56.1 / 56.7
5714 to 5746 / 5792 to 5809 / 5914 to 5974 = 0.07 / 60.1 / 56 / 59.1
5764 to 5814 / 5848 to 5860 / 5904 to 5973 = -0.04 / 55.3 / 58.5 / 58.1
